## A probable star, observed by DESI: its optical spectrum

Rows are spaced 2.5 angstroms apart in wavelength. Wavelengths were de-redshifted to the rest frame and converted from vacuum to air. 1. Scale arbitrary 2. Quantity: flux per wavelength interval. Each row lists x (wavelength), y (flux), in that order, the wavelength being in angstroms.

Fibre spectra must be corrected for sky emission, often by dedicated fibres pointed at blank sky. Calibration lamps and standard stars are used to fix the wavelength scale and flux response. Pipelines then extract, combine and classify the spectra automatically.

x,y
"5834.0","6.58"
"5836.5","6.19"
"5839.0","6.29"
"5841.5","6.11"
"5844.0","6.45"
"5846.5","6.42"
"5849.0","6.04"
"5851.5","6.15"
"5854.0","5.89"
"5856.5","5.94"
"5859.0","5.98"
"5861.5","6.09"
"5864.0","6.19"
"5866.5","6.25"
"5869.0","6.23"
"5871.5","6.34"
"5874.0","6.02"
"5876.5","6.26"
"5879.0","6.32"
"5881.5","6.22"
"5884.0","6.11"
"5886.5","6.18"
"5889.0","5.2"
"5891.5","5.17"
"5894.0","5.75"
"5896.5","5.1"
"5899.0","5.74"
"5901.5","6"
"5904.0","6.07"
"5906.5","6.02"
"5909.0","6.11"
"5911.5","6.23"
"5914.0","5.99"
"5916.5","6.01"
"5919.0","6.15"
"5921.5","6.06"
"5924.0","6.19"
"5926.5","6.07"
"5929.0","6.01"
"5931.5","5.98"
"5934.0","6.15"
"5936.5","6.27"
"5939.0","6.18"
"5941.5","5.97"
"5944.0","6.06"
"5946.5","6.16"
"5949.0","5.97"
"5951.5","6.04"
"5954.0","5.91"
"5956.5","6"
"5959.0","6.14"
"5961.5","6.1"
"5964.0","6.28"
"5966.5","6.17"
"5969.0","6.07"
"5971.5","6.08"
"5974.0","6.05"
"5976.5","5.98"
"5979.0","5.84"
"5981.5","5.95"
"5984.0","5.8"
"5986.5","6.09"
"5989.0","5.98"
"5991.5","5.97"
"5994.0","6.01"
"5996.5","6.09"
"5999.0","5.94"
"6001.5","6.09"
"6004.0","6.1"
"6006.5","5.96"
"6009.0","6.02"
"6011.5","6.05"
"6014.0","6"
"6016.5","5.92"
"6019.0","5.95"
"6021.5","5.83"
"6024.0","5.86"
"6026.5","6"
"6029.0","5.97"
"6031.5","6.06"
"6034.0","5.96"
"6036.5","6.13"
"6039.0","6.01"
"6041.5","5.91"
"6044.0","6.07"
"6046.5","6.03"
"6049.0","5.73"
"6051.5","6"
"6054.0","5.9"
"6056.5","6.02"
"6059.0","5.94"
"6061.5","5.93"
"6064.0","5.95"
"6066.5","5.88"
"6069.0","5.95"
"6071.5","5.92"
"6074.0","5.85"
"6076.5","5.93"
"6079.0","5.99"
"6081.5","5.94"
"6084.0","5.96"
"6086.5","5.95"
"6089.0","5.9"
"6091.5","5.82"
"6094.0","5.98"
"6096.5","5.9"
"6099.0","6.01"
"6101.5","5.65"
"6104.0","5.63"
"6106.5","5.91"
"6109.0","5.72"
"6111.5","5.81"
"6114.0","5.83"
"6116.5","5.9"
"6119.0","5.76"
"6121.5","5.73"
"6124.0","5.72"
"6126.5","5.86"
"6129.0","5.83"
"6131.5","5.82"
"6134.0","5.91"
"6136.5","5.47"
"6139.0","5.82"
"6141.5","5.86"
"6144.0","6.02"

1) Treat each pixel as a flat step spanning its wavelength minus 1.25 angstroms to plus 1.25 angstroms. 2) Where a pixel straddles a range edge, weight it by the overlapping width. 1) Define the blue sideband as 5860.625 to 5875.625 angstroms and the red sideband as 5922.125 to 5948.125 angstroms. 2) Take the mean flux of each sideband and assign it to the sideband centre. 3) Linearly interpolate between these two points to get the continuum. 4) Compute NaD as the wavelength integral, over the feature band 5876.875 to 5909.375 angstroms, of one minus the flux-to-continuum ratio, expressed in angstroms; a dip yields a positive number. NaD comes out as 1.6 angstroms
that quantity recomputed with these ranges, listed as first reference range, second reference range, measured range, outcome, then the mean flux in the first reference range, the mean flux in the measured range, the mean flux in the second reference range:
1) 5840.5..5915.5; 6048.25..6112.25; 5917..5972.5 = -1.1 angstroms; 6.02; 6.09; 5.89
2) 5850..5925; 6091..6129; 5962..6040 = -1.4 angstroms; 6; 6.01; 5.82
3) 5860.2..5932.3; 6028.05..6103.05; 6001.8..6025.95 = -0.1 angstroms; 6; 5.97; 5.94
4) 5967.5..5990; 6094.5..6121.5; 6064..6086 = -0.3 angstroms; 5.98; 5.93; 5.81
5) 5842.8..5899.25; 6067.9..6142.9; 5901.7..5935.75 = -0.6 angstroms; 6.01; 6.08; 5.84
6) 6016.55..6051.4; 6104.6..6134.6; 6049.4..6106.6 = -0.2 angstroms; 5.96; 5.91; 5.81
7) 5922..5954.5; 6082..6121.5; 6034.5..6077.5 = -0.3 angstroms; 6.08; 5.95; 5.85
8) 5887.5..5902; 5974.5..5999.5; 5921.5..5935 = -1.0 angstroms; 5.48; 6.08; 5.97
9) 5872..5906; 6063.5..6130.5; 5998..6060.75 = -1.2 angstroms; 5.87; 5.98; 5.86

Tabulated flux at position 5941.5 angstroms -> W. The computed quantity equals 5.97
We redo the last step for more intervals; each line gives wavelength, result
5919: 6.15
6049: 5.73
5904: 6.07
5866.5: 6.25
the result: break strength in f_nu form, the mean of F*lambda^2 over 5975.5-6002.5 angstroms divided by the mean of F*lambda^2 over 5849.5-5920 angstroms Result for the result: 1.03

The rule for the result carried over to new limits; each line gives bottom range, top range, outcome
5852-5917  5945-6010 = 1.04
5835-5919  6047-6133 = 1.04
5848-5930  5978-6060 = 1.04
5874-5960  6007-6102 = 1.04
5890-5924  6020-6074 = 1.06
